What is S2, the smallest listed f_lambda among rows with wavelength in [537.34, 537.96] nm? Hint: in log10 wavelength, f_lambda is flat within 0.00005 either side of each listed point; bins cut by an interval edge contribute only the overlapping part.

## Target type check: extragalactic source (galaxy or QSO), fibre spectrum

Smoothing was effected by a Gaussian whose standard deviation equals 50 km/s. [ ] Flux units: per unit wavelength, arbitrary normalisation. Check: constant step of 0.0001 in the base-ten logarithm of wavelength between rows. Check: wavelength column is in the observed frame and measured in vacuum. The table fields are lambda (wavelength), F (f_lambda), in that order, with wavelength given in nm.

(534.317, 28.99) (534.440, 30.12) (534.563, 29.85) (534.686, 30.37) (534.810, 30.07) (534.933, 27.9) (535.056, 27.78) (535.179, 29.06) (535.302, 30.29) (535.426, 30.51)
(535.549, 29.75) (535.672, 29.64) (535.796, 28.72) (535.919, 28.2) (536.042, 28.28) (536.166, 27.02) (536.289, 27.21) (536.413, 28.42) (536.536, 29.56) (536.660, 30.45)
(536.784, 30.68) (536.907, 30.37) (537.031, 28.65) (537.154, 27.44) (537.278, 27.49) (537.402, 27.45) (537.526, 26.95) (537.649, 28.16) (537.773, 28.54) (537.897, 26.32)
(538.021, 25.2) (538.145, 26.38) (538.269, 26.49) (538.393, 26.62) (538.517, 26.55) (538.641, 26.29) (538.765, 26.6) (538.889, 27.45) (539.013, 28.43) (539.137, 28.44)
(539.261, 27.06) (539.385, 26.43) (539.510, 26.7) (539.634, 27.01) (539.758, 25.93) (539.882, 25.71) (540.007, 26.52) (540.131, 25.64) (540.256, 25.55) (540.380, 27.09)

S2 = 26.32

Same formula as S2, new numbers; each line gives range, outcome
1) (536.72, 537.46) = 27.44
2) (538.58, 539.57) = 26.29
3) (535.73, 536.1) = 28.2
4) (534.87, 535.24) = 27.78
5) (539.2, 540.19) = 25.64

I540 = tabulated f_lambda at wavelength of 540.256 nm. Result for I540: 25.55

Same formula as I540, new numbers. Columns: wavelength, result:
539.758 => 25.93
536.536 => 29.56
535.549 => 29.75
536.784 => 30.68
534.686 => 30.37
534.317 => 28.99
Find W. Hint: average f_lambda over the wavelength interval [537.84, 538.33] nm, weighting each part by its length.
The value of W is 26.1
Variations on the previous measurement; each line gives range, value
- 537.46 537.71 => 27.6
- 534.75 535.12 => 28.6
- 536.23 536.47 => 27.8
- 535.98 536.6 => 28.1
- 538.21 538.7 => 26.5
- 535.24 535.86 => 29.8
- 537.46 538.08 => 27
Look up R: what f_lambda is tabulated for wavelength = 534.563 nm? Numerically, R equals 29.85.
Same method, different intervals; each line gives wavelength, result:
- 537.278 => 27.49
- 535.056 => 27.78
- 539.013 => 28.43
